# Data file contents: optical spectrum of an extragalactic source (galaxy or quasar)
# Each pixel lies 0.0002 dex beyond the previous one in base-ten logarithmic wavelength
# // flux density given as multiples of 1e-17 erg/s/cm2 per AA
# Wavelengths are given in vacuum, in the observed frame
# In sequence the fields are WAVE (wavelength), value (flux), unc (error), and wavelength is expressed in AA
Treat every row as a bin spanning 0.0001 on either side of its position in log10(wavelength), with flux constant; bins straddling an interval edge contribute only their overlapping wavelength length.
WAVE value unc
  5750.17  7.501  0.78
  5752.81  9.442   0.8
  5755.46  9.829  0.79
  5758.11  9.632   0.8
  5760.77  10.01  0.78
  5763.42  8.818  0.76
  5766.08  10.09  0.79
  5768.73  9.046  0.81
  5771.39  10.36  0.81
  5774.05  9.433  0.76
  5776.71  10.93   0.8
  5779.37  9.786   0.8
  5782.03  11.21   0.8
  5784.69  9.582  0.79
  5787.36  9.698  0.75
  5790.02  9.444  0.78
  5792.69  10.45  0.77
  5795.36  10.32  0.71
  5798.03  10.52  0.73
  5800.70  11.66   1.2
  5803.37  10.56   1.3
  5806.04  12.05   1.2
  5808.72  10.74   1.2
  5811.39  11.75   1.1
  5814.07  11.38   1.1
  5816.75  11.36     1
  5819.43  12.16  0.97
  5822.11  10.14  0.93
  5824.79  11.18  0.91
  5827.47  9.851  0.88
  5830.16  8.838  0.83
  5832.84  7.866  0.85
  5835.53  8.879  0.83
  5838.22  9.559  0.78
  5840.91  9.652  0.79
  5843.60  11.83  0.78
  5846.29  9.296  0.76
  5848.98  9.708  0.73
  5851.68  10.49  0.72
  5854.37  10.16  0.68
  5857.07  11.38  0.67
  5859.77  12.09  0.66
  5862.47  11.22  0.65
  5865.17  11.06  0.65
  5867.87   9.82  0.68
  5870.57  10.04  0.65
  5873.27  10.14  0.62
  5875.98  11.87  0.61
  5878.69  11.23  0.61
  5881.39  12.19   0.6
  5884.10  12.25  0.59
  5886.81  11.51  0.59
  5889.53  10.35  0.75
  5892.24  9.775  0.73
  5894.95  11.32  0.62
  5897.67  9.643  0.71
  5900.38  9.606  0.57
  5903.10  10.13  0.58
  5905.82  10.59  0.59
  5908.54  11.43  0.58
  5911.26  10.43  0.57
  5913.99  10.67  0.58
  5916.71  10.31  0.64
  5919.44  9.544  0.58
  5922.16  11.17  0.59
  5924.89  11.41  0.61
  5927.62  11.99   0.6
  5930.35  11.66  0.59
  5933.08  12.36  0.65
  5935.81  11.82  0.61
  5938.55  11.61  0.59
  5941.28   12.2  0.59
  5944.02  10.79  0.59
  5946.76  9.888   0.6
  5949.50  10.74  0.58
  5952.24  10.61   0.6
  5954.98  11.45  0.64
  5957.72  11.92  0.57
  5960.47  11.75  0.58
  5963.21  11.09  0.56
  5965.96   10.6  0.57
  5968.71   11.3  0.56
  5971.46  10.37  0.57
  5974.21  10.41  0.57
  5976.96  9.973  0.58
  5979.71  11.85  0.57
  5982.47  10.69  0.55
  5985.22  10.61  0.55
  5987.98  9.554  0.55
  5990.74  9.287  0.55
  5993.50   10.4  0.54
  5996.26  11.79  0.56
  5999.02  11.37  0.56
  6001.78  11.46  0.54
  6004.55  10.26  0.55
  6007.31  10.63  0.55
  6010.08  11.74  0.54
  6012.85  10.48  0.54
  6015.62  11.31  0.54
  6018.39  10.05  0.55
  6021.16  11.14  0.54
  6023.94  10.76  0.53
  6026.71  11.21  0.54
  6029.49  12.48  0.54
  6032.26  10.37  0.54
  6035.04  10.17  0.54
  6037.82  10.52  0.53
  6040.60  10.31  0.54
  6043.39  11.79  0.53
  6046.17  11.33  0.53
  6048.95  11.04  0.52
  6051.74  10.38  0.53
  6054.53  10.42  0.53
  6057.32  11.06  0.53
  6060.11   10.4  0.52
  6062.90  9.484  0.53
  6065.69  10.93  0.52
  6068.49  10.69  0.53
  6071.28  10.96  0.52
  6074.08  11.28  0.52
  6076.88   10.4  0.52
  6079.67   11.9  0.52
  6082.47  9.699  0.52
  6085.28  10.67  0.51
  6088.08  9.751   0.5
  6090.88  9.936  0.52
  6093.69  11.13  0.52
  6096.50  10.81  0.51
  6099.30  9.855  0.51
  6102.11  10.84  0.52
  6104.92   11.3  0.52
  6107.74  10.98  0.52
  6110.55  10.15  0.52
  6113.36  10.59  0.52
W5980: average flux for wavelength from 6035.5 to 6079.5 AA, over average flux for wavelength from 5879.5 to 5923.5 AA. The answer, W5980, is 1.0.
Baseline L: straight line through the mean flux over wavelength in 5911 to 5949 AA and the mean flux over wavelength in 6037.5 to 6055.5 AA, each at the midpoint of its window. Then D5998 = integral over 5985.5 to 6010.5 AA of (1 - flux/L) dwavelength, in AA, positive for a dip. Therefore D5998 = 0.67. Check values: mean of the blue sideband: 11.1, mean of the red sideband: 10.9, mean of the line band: 10.7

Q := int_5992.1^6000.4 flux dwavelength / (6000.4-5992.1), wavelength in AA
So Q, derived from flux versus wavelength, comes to 11.2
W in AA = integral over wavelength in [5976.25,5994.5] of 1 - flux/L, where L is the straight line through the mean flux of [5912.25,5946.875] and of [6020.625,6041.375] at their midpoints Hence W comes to 1.1 AA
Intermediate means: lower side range 11.2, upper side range 10.9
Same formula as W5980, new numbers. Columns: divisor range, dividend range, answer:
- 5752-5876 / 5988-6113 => 1.04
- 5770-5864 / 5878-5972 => 1.06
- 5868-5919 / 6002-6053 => 1.02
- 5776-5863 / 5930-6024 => 1.05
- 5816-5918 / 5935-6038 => 1.04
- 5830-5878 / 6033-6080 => 1.05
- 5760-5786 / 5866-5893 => 1.10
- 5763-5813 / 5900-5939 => 1.06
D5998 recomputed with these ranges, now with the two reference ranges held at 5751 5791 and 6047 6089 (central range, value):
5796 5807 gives -1.37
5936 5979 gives -2.92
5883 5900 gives -0.98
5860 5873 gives -0.74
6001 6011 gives -0.49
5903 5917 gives -0.65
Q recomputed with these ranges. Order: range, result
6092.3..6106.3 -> 10.8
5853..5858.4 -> 10.8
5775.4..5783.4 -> 10.6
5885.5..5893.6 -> 10.5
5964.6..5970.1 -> 10.9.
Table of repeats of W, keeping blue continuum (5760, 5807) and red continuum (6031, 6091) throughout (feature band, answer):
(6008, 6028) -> -0.7 AA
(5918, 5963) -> -3.7 AA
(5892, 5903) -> 0.3 AA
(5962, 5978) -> -0.2 AA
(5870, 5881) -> -0.7 AA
